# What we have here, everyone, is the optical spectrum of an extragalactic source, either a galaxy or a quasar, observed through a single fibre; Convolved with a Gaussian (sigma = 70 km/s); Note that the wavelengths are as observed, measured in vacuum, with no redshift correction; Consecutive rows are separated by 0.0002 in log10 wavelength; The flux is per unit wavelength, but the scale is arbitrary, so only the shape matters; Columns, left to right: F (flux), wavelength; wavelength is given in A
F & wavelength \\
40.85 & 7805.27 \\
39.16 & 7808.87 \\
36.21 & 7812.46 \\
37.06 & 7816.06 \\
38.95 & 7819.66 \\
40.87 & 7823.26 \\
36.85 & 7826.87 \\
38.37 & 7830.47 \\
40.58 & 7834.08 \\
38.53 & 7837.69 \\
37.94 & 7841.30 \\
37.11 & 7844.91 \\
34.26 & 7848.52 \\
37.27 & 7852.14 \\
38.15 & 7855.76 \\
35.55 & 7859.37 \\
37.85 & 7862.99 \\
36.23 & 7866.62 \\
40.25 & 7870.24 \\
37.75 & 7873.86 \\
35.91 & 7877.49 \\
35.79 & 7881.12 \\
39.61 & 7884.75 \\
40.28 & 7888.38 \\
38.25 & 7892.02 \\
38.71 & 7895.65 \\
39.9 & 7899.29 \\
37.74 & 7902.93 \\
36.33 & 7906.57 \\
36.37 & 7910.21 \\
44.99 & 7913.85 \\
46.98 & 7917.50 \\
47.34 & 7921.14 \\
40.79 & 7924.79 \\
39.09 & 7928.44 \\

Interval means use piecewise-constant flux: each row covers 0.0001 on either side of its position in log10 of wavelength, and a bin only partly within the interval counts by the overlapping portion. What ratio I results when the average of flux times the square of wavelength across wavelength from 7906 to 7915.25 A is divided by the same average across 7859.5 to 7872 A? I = 1.1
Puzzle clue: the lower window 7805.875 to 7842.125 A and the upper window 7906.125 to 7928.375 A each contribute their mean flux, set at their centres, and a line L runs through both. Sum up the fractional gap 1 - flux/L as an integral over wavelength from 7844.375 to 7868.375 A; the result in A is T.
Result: 1.9 A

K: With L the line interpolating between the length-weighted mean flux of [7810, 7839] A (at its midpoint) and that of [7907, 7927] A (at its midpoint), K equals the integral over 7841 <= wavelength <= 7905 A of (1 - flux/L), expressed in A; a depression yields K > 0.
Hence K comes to 4.7 A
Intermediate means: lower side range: 38.4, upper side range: 42.7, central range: 37.7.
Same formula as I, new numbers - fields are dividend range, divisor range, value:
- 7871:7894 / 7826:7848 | 1.01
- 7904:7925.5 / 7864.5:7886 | 1.13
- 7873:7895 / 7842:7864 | 1.04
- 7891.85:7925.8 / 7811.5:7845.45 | 1.09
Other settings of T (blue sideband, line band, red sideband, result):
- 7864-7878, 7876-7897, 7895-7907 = -0.05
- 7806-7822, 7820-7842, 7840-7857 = -0.81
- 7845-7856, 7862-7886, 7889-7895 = 0.09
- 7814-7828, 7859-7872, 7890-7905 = 0.30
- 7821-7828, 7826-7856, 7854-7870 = 0.46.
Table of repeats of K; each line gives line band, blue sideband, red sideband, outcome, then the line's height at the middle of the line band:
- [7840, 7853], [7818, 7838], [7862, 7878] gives 0.6 A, 38.5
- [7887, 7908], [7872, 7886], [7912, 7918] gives 1.5 A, 41.6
